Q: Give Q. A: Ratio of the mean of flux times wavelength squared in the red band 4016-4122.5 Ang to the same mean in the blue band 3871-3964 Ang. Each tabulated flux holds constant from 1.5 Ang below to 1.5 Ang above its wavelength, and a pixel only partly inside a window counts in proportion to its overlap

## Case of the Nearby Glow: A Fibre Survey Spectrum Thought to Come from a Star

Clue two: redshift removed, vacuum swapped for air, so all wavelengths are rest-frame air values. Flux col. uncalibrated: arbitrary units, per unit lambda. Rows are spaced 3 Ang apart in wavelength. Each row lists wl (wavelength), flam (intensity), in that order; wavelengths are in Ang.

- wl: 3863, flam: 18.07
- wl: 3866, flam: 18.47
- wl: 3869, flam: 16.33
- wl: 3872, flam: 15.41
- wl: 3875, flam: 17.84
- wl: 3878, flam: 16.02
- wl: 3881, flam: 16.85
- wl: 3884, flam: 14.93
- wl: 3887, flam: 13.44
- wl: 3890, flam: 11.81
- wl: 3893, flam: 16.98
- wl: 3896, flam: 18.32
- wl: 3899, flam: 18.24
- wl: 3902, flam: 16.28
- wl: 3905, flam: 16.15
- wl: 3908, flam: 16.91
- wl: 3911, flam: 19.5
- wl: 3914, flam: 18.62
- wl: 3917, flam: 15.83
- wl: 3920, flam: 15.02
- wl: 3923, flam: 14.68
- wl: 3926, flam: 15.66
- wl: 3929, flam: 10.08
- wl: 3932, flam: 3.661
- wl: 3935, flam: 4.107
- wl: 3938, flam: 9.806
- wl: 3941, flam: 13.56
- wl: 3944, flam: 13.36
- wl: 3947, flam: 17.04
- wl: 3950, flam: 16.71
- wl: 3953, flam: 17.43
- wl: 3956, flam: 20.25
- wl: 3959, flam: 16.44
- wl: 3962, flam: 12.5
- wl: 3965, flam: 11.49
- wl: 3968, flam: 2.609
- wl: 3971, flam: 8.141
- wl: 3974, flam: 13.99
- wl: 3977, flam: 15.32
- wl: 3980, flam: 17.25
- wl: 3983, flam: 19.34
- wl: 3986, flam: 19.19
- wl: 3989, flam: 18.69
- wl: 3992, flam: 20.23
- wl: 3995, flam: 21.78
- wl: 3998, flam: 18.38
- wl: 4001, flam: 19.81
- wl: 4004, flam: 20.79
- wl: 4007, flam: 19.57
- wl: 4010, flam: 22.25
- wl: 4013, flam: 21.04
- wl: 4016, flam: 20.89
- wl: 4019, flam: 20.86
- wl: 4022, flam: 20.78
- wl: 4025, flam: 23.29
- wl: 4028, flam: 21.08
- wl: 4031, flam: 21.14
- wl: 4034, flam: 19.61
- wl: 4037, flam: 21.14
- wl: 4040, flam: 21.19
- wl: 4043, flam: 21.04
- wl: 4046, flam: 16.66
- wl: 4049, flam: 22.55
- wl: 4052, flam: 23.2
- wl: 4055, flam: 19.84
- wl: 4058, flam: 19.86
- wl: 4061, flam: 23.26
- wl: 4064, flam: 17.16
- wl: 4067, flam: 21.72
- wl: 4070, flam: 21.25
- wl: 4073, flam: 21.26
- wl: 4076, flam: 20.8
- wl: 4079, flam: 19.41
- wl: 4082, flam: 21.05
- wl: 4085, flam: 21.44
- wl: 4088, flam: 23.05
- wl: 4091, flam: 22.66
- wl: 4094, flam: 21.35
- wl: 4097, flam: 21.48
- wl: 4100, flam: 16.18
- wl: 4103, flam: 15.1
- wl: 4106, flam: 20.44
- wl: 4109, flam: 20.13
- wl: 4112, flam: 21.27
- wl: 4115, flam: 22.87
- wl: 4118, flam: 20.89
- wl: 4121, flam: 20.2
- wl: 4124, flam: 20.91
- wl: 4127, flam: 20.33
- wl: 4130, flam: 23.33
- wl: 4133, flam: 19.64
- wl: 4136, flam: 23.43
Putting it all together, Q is 1.50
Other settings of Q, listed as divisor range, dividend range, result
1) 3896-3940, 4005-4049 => 1.57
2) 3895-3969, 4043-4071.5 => 1.55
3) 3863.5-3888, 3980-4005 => 1.28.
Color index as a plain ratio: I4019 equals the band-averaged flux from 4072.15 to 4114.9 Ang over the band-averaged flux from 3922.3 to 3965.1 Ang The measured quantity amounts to 1.56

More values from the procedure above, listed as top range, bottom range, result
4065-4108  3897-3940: 1.47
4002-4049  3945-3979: 1.50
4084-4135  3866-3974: 1.44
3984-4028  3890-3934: 1.35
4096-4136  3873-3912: 1.24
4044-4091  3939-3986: 1.44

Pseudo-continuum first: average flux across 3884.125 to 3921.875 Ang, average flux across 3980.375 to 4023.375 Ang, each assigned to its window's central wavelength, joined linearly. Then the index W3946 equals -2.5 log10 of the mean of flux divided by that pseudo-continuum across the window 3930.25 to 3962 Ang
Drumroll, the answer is 0.347 mag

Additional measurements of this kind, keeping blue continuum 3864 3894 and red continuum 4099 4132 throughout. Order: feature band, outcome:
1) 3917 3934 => 0.36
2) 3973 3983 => 0.10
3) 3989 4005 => -0.12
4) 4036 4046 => -0.09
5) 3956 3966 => 0.19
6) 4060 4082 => -0.07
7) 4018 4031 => -0.16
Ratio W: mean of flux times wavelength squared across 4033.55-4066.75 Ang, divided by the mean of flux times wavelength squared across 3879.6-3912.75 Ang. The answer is 1.4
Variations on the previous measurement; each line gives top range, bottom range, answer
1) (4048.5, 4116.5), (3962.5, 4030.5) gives 1.20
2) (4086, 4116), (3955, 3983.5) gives 1.62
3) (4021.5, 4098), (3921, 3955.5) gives 1.77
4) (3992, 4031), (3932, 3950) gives 1.90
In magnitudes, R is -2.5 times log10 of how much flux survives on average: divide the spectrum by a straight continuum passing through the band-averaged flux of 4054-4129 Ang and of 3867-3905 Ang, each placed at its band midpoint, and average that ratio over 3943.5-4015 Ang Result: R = 0.08 mag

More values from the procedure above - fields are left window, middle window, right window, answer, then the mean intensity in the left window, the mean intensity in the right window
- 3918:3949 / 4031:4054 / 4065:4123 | -0.17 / 11.8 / 20.6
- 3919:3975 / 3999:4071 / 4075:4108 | -0.21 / 12.4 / 20.3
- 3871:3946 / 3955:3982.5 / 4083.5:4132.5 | 0.23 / 14.5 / 20.7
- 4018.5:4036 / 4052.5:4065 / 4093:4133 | 0.02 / 21.1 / 20.3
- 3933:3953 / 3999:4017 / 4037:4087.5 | -0.21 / 12.6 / 20.8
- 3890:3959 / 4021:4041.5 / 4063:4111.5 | -0.15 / 14.9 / 20.3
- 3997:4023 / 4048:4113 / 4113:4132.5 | 0.02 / 20.5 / 21.3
